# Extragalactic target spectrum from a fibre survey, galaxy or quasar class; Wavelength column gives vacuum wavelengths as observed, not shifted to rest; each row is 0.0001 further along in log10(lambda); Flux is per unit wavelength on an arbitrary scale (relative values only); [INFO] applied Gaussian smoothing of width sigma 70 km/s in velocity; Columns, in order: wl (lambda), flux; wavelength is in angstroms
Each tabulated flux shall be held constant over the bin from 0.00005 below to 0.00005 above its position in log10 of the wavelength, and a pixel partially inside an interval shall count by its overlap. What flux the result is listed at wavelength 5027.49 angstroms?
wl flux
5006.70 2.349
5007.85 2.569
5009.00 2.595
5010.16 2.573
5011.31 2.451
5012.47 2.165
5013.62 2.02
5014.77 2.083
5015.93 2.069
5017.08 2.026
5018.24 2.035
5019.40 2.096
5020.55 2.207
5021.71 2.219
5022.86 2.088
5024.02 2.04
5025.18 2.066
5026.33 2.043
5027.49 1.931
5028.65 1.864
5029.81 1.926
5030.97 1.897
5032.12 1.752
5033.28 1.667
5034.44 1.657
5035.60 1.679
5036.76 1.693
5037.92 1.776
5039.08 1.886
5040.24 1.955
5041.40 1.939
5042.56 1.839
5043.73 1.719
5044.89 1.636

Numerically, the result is 1.931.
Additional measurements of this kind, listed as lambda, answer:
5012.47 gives 2.165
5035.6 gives 1.679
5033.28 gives 1.667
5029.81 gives 1.926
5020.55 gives 2.207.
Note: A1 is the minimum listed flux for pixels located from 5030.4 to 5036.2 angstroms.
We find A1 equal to 1.657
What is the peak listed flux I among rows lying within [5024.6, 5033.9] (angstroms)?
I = 2.066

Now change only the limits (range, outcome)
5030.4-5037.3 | 1.897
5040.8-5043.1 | 1.939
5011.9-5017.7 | 2.165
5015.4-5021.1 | 2.207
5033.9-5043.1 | 1.955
